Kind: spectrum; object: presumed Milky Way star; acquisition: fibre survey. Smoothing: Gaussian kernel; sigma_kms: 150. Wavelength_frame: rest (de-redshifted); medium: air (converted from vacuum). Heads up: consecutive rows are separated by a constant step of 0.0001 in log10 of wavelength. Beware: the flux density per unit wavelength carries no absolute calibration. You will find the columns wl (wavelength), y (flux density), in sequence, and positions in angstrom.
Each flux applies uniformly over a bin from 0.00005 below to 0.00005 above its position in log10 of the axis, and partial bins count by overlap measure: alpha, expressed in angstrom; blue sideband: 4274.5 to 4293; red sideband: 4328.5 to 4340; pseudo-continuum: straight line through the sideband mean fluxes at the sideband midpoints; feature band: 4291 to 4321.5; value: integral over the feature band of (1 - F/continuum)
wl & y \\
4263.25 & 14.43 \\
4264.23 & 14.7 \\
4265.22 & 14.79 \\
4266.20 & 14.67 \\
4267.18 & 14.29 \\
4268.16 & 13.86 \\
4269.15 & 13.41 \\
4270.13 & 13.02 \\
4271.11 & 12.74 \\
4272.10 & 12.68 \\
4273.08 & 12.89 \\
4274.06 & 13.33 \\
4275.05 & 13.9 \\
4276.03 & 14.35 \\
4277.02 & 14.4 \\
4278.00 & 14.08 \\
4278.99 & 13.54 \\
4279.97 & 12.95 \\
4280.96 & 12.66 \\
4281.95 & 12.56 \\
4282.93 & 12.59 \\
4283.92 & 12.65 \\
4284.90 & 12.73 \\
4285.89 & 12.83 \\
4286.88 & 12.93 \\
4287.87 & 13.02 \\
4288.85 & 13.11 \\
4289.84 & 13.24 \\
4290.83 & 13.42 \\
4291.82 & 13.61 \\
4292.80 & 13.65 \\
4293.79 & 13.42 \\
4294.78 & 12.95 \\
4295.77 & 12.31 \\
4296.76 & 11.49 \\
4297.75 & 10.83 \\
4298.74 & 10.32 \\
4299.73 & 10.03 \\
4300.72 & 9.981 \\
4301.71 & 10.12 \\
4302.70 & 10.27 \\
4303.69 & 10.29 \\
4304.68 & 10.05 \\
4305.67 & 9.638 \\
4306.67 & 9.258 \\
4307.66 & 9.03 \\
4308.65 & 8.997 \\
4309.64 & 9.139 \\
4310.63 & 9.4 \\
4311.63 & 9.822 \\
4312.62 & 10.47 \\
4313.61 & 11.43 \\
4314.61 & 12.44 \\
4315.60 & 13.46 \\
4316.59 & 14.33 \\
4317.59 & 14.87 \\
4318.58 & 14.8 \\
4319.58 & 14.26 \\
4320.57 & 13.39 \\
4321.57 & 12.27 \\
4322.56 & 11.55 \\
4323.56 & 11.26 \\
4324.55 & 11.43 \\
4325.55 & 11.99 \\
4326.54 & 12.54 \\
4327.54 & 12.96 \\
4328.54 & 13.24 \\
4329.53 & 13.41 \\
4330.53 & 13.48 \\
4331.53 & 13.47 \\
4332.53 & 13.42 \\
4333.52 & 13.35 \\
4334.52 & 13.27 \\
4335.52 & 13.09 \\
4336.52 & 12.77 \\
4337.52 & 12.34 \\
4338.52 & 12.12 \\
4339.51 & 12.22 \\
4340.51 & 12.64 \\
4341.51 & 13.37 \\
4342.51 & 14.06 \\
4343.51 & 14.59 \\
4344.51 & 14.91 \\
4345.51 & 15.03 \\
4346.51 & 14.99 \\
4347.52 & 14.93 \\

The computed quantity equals 3.8 angstrom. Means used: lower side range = 13.3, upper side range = 13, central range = 11.5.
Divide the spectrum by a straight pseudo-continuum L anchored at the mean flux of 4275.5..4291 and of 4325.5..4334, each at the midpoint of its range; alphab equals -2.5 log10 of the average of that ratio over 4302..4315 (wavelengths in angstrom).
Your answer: 0.30 mag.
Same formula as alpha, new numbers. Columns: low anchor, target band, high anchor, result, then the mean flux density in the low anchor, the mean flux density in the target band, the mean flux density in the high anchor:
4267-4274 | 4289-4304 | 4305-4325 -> 0.6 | 13.2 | 11.8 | 11.6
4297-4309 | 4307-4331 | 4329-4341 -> -1.2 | 9.94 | 12.1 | 13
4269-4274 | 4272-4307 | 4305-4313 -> -3.0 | 13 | 12.3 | 9.46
